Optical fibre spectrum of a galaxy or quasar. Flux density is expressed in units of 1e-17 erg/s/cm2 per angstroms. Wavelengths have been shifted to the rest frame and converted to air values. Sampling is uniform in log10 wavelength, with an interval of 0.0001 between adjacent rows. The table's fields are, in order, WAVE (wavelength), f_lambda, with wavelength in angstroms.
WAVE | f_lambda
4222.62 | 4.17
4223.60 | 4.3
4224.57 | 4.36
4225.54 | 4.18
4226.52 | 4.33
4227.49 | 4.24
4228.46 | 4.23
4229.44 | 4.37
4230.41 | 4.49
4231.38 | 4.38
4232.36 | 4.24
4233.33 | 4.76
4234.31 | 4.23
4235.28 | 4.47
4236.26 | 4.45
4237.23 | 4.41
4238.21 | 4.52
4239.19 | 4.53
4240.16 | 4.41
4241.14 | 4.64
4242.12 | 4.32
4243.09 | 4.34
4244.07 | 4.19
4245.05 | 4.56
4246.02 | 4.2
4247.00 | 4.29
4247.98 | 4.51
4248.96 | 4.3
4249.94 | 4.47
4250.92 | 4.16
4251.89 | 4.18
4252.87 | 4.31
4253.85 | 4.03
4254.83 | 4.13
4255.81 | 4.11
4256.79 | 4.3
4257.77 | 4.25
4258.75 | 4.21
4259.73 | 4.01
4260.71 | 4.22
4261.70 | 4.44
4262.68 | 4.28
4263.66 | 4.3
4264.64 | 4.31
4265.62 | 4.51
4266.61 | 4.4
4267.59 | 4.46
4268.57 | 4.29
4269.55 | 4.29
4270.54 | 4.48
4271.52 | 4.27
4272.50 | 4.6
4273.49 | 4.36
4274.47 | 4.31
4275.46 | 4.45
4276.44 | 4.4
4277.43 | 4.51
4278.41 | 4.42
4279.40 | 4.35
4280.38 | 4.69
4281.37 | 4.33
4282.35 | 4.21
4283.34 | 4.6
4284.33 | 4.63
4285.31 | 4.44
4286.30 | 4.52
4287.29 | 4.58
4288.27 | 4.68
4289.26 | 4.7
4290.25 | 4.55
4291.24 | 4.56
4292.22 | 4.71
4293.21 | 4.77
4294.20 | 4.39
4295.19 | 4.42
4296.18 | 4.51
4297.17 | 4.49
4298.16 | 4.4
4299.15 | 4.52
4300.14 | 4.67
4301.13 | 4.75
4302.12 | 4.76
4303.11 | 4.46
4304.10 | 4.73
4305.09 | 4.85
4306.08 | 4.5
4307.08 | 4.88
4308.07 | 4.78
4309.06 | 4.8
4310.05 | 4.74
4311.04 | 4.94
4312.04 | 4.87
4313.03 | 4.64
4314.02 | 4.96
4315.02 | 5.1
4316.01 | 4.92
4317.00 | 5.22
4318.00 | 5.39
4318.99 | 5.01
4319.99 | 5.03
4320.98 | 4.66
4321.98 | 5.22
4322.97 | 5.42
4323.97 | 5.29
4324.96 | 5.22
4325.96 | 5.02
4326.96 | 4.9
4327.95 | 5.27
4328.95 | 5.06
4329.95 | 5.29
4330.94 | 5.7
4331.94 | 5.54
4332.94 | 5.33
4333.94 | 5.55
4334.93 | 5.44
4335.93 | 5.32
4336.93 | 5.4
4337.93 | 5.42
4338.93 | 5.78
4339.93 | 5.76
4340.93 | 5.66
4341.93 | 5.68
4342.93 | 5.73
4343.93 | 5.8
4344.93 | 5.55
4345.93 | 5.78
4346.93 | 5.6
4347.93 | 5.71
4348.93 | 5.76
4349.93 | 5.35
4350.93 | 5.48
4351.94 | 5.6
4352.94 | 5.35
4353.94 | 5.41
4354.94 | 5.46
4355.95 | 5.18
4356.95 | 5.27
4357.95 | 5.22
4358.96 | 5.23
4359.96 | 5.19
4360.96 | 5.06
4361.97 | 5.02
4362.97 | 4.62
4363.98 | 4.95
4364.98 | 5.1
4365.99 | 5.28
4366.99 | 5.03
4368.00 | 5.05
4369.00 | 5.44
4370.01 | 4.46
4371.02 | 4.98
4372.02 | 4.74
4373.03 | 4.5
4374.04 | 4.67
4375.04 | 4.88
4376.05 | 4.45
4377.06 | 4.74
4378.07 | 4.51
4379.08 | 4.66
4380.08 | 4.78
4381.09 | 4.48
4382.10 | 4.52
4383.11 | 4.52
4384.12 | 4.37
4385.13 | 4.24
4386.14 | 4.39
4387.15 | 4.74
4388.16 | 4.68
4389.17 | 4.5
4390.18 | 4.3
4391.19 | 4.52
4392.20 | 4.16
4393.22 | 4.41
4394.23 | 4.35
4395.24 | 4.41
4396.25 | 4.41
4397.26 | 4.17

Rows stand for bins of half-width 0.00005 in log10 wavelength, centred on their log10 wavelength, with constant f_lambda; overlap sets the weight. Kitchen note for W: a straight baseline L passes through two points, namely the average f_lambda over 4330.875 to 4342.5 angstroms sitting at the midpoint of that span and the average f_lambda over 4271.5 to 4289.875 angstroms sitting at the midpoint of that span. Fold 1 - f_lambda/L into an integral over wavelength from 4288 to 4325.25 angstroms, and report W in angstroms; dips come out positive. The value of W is 1.3 angstroms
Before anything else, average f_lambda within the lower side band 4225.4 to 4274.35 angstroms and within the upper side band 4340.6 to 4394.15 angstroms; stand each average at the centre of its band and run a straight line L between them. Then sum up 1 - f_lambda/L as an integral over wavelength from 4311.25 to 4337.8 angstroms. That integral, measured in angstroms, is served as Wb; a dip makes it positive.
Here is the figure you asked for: -2.4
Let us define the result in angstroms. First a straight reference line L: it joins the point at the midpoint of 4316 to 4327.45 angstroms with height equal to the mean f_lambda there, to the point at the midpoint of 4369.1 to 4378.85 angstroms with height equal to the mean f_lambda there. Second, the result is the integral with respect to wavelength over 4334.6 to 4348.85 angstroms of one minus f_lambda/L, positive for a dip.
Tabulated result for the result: -1.9 angstroms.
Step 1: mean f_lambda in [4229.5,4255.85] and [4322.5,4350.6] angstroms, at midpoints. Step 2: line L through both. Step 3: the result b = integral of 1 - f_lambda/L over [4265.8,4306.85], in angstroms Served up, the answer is 3.1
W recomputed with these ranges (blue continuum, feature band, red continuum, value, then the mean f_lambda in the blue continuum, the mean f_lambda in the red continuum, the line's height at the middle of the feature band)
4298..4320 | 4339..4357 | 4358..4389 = -2.92 angstroms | 4.82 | 4.78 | 4.8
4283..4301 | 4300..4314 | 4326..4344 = 0.37 angstroms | 4.57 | 5.46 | 4.88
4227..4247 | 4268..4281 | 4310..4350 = 0.97 angstroms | 4.4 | 5.32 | 4.77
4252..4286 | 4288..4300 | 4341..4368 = 0.22 angstroms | 4.35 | 5.36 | 4.64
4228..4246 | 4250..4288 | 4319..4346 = 3.09 angstroms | 4.41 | 5.39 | 4.74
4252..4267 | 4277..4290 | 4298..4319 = 0.04 angstroms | 4.25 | 4.82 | 4.53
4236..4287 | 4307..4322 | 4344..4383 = -0.64 angstroms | 4.36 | 5.08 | 4.74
